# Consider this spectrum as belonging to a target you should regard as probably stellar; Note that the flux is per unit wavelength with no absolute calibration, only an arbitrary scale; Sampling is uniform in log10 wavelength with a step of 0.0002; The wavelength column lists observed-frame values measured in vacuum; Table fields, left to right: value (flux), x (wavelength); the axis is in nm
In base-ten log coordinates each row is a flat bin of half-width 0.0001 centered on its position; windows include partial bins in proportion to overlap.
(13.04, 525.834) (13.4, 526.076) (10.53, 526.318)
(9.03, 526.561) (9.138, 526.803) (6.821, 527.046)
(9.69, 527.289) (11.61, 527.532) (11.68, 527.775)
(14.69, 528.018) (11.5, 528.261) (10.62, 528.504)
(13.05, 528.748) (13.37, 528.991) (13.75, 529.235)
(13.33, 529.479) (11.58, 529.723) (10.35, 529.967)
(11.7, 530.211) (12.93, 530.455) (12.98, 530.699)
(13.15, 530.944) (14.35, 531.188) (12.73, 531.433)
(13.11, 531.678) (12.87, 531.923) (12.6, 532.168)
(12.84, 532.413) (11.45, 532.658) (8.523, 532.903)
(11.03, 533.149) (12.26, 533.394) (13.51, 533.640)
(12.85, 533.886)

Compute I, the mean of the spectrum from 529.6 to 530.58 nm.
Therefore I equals 11.7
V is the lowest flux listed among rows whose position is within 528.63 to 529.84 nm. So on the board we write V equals 11.58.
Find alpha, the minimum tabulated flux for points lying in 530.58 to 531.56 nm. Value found 12.73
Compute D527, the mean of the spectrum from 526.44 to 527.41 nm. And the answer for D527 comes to 8.67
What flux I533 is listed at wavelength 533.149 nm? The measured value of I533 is 11.03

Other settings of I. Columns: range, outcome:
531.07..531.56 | 13.5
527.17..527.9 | 11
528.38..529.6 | 12.8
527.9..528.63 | 12.3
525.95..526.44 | 12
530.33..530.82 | 13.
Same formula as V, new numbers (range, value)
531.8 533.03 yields 8.523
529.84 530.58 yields 10.35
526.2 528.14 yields 6.821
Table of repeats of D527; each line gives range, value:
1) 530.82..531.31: 13.7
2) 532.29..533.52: 11.2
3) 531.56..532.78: 12.6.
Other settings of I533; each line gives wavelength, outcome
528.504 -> 10.62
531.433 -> 12.73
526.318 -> 10.53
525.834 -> 13.04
